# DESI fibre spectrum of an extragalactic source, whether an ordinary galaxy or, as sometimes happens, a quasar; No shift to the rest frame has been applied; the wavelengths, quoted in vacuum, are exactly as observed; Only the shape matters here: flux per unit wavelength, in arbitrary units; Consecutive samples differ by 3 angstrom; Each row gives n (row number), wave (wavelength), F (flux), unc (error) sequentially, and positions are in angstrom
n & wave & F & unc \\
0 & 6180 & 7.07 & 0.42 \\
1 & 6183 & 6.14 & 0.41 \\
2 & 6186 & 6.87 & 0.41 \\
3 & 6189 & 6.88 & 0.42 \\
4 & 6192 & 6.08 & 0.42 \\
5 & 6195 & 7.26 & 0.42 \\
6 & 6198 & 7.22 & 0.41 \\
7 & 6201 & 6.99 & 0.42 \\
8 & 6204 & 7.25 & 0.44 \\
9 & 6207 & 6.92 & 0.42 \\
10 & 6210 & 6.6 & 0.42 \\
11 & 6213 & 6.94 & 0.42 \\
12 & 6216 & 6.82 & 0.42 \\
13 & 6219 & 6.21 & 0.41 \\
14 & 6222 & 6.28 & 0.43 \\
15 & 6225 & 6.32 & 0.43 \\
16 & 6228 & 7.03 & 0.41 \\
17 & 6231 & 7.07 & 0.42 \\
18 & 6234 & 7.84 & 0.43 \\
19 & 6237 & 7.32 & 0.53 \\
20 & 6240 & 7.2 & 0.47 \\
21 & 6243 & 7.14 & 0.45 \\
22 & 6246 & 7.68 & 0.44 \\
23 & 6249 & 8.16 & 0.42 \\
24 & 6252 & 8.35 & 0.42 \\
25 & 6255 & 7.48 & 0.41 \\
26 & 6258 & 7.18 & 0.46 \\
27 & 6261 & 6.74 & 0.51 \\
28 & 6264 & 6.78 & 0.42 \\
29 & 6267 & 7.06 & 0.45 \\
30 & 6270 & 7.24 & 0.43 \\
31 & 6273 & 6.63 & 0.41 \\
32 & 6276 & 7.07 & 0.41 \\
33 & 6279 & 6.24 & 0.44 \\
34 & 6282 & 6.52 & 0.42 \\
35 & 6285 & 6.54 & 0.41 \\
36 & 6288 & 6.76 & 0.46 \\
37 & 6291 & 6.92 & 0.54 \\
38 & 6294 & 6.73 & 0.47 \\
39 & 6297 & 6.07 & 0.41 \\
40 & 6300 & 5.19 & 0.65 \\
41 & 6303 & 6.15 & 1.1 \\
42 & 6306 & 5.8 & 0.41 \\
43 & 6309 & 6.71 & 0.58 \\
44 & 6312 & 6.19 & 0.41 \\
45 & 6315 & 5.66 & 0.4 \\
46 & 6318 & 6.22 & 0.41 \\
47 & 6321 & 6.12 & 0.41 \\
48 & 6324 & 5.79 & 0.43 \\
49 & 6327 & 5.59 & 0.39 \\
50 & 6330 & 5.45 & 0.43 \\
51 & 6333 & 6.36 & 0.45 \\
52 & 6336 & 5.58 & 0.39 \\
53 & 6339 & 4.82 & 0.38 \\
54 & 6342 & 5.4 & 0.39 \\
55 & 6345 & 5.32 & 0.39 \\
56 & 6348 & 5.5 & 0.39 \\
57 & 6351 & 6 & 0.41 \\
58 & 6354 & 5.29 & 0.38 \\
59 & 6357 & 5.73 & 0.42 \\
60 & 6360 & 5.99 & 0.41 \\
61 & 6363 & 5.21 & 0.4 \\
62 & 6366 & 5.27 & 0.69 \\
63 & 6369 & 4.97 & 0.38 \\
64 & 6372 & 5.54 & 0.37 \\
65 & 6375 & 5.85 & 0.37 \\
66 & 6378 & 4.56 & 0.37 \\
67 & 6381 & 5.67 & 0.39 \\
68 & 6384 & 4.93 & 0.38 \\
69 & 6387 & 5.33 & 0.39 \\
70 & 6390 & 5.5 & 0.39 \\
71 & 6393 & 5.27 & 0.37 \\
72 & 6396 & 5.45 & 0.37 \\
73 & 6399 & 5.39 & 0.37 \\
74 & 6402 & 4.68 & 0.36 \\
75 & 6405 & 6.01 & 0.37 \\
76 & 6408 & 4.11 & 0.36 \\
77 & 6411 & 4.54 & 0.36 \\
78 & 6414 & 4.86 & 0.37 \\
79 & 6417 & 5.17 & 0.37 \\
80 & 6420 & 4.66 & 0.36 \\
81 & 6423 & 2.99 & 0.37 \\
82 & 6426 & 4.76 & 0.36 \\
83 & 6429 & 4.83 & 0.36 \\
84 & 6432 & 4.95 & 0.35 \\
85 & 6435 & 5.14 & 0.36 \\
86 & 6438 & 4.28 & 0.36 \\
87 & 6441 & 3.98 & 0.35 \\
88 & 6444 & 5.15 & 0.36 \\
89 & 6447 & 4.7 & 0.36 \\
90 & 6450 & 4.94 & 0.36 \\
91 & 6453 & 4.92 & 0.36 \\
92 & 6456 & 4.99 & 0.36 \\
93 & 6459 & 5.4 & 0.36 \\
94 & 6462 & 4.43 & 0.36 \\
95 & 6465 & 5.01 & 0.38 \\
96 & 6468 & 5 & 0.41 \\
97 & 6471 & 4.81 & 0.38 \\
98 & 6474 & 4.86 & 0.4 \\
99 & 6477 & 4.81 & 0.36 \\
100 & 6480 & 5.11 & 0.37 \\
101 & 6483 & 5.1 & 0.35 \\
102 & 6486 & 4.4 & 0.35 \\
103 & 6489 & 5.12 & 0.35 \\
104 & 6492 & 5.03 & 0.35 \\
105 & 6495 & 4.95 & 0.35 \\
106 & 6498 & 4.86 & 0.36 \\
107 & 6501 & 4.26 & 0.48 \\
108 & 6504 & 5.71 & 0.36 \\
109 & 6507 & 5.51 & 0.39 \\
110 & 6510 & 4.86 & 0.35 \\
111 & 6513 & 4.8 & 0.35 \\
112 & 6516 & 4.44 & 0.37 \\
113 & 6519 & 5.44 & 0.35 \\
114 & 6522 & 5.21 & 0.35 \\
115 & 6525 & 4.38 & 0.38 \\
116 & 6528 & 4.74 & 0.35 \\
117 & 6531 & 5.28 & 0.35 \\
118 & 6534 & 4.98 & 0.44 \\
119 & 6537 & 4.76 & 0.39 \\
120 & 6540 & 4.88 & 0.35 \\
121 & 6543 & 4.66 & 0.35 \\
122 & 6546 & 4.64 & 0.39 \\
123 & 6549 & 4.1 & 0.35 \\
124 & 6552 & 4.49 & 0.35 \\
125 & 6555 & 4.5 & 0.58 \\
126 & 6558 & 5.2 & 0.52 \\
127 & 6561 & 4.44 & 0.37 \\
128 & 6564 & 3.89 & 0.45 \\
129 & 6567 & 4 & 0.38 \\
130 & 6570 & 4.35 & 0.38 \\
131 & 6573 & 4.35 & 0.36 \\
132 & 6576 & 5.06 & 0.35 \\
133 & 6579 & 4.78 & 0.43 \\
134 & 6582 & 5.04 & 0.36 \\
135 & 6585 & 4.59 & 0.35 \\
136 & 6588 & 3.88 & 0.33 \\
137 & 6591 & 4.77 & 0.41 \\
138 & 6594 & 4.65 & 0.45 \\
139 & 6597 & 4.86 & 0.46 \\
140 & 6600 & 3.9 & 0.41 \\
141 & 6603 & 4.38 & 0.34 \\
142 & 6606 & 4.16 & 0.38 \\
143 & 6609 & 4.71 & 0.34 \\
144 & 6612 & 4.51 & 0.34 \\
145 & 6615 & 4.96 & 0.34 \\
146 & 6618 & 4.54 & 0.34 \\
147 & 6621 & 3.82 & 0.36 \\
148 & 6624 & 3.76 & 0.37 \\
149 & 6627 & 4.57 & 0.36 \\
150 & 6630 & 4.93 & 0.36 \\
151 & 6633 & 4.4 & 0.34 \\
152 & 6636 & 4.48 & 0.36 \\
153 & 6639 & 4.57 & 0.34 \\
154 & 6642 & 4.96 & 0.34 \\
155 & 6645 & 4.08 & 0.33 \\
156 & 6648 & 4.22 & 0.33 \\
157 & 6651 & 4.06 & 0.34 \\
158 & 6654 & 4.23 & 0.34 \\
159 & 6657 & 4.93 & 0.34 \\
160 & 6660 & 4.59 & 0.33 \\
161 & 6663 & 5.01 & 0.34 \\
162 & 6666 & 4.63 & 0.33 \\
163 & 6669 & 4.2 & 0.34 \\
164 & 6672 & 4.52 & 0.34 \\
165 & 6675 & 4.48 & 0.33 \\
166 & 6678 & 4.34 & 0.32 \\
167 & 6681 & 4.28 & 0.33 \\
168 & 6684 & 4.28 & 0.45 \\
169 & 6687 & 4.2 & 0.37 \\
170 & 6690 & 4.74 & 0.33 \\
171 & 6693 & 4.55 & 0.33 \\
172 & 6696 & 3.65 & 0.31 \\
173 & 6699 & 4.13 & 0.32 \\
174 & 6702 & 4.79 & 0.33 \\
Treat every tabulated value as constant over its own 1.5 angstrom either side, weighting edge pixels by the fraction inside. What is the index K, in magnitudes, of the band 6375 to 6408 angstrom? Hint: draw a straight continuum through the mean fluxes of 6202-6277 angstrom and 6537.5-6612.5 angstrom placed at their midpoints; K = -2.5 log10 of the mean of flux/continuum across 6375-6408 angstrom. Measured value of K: 0.13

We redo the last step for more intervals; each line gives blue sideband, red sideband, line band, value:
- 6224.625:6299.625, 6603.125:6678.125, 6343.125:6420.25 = 0.180 mag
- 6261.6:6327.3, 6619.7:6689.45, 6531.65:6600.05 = 0.074 mag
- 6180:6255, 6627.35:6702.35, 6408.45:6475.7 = 0.207 mag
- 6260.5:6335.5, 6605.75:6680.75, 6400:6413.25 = 0.182 mag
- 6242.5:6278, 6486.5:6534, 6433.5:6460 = 0.152 mag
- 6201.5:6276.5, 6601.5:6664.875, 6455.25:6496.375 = 0.122 mag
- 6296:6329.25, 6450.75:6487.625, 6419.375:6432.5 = 0.183 mag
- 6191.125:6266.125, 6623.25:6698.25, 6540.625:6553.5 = 0.142 mag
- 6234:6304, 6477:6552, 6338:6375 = 0.142 mag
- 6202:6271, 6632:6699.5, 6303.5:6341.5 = 0.126 mag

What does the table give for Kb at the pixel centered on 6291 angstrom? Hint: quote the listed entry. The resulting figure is 6.92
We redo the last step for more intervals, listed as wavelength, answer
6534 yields 4.98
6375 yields 5.85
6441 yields 3.98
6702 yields 4.79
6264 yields 6.78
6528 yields 4.74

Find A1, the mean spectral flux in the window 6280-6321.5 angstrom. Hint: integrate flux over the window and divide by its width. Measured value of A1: 6.26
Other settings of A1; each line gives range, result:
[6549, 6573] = 4.39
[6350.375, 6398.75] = 5.4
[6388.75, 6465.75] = 4.85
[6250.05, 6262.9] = 7.44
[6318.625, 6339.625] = 5.73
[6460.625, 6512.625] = 4.93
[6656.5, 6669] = 4.71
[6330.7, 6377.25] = 5.51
